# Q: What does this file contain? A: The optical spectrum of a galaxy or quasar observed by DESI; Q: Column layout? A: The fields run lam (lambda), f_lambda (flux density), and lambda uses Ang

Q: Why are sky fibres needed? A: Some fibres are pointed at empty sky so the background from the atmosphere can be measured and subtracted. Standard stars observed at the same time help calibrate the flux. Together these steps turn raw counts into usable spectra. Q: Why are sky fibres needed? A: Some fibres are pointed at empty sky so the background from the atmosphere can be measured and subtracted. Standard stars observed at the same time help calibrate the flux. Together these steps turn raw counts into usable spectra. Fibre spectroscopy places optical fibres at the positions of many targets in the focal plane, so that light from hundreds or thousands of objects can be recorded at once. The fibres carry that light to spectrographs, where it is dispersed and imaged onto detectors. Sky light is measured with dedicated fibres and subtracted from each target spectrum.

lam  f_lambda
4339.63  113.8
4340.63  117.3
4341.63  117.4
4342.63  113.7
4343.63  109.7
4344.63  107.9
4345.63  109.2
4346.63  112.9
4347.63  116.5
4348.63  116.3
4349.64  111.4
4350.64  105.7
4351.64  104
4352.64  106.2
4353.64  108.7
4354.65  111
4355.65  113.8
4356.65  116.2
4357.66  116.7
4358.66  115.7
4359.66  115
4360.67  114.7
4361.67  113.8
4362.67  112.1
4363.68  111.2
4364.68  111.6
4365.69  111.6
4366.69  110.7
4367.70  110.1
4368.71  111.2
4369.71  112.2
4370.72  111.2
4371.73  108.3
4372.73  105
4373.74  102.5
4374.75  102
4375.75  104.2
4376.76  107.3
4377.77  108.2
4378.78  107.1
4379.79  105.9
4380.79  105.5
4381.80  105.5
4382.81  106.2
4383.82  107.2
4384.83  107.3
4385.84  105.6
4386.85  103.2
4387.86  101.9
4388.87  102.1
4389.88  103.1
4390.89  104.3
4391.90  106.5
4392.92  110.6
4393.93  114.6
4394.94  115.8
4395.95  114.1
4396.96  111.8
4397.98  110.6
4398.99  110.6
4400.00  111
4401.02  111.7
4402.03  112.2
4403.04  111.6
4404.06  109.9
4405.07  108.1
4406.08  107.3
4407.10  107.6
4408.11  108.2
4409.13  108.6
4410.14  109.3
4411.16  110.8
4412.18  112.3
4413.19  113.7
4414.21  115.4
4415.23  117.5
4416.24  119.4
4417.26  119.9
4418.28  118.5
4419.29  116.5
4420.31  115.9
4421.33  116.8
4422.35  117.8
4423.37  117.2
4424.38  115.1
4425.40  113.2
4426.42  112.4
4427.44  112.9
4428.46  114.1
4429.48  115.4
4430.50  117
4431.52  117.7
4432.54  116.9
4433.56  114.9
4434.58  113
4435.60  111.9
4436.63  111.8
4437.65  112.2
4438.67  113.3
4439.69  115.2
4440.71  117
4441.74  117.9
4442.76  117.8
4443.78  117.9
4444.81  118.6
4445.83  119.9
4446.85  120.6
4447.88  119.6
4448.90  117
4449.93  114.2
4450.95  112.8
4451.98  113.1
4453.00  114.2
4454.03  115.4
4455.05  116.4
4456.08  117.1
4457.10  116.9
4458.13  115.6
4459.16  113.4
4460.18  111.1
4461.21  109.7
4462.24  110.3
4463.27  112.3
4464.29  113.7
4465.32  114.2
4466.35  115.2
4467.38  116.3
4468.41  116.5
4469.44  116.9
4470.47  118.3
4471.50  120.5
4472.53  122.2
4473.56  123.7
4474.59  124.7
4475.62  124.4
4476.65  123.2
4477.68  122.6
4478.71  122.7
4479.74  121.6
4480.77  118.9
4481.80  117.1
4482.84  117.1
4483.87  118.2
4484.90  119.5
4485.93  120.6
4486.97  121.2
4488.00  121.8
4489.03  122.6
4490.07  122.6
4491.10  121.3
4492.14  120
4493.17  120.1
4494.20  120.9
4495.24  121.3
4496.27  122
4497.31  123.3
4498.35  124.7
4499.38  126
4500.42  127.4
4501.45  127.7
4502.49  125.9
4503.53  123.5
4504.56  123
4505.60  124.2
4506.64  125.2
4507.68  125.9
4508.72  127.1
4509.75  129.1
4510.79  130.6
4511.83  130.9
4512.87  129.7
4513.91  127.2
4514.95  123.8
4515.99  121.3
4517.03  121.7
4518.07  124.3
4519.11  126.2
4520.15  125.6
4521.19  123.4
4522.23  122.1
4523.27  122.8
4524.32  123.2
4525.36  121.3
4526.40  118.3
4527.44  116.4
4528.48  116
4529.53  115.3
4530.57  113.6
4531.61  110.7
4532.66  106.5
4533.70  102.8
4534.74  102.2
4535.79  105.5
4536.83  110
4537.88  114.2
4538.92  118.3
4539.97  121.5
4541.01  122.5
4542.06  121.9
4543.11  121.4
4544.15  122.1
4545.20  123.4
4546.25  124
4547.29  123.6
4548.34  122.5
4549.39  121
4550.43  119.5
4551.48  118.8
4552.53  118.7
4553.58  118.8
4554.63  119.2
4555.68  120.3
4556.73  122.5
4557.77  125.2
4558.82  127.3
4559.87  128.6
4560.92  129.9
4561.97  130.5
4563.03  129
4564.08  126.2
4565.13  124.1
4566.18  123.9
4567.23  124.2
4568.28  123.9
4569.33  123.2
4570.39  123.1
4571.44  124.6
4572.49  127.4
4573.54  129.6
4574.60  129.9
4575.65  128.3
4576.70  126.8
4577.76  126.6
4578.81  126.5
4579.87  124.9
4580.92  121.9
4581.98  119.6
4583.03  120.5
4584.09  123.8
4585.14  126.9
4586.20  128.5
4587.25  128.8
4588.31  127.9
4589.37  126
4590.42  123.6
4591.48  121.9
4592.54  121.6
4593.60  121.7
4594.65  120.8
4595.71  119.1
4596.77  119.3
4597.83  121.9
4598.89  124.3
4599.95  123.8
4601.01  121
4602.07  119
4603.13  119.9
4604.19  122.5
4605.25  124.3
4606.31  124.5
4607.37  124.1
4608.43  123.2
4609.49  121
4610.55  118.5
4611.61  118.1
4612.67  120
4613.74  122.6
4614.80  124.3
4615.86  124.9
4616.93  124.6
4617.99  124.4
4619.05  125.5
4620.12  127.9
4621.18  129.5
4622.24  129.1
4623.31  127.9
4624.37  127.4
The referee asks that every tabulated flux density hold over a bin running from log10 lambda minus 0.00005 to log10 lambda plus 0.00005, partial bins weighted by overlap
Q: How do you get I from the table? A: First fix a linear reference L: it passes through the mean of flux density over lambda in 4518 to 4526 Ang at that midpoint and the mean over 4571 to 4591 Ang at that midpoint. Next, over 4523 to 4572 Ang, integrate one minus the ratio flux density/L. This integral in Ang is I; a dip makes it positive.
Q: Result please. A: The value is 1.8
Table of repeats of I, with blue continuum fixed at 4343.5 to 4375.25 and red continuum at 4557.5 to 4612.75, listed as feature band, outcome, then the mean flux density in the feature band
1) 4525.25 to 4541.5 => 1.1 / 113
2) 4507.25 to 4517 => -0.6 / 127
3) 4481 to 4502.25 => -0.6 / 122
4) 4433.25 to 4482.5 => 0.0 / 117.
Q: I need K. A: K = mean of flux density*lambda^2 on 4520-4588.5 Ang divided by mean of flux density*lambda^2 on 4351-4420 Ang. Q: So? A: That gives 1.2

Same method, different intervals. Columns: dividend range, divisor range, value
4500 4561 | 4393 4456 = 1.11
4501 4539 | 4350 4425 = 1.16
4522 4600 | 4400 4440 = 1.14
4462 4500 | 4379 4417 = 1.14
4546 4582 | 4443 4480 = 1.11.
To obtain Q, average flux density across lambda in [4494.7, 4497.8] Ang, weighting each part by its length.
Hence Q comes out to 122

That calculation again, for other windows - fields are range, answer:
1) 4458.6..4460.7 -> 112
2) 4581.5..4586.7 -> 124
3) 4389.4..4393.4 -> 106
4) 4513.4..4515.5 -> 125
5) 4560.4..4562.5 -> 130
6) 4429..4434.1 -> 116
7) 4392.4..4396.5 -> 114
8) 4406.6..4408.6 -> 108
